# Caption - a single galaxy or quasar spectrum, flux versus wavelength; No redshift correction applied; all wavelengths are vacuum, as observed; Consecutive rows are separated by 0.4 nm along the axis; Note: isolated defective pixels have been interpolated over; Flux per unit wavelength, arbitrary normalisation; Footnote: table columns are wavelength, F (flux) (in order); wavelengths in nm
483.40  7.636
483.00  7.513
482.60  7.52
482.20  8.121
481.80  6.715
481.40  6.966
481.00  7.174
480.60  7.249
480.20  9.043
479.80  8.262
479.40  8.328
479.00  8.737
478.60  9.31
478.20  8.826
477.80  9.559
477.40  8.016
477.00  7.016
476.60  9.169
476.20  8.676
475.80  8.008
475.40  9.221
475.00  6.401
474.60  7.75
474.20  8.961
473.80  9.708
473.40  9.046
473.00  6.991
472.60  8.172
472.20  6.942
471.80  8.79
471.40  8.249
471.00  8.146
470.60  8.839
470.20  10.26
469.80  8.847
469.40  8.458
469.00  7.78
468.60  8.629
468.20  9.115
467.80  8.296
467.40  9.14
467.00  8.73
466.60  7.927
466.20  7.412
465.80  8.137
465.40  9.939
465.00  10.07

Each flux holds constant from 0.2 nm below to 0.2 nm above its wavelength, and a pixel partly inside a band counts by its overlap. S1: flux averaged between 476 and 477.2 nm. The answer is 8.29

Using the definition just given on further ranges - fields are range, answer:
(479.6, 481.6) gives 7.74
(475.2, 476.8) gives 8.77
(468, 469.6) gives 8.5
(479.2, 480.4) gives 8.54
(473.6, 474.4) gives 9.33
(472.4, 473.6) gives 8.07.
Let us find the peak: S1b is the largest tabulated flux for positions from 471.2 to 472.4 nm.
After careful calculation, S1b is 8.79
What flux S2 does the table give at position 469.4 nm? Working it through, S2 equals 8.458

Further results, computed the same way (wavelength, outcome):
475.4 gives 9.221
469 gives 7.78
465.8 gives 8.137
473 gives 6.991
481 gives 7.174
